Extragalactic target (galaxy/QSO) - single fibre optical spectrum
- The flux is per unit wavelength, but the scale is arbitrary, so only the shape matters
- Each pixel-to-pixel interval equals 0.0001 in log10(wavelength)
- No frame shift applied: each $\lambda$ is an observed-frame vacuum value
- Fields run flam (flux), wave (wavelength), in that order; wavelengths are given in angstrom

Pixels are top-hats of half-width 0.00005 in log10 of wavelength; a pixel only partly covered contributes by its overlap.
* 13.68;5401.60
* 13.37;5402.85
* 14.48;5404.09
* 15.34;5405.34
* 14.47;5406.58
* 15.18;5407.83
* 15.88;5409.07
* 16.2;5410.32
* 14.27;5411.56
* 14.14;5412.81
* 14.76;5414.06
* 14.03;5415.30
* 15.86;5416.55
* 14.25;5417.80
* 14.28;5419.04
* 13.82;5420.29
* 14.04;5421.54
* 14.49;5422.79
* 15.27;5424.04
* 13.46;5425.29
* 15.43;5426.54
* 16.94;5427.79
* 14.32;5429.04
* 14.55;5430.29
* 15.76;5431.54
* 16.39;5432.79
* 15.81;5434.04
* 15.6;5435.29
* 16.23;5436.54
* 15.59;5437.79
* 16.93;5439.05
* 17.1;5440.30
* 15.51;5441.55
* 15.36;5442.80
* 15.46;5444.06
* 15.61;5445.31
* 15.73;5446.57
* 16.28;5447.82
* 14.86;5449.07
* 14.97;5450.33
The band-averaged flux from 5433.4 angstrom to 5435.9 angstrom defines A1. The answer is 15.7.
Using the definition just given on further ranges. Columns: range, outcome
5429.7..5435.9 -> 15.6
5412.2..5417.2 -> 14.7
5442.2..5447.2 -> 15.5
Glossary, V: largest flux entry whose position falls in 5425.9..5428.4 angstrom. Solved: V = 16.94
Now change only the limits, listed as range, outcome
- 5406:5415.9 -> 16.2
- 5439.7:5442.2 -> 17.1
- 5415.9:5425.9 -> 15.86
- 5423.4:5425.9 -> 15.27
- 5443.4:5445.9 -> 15.61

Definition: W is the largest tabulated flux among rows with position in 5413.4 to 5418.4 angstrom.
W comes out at 15.86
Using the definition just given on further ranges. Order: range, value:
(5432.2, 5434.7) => 16.39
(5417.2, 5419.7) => 14.28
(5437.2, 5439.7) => 16.93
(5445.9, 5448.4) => 16.28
